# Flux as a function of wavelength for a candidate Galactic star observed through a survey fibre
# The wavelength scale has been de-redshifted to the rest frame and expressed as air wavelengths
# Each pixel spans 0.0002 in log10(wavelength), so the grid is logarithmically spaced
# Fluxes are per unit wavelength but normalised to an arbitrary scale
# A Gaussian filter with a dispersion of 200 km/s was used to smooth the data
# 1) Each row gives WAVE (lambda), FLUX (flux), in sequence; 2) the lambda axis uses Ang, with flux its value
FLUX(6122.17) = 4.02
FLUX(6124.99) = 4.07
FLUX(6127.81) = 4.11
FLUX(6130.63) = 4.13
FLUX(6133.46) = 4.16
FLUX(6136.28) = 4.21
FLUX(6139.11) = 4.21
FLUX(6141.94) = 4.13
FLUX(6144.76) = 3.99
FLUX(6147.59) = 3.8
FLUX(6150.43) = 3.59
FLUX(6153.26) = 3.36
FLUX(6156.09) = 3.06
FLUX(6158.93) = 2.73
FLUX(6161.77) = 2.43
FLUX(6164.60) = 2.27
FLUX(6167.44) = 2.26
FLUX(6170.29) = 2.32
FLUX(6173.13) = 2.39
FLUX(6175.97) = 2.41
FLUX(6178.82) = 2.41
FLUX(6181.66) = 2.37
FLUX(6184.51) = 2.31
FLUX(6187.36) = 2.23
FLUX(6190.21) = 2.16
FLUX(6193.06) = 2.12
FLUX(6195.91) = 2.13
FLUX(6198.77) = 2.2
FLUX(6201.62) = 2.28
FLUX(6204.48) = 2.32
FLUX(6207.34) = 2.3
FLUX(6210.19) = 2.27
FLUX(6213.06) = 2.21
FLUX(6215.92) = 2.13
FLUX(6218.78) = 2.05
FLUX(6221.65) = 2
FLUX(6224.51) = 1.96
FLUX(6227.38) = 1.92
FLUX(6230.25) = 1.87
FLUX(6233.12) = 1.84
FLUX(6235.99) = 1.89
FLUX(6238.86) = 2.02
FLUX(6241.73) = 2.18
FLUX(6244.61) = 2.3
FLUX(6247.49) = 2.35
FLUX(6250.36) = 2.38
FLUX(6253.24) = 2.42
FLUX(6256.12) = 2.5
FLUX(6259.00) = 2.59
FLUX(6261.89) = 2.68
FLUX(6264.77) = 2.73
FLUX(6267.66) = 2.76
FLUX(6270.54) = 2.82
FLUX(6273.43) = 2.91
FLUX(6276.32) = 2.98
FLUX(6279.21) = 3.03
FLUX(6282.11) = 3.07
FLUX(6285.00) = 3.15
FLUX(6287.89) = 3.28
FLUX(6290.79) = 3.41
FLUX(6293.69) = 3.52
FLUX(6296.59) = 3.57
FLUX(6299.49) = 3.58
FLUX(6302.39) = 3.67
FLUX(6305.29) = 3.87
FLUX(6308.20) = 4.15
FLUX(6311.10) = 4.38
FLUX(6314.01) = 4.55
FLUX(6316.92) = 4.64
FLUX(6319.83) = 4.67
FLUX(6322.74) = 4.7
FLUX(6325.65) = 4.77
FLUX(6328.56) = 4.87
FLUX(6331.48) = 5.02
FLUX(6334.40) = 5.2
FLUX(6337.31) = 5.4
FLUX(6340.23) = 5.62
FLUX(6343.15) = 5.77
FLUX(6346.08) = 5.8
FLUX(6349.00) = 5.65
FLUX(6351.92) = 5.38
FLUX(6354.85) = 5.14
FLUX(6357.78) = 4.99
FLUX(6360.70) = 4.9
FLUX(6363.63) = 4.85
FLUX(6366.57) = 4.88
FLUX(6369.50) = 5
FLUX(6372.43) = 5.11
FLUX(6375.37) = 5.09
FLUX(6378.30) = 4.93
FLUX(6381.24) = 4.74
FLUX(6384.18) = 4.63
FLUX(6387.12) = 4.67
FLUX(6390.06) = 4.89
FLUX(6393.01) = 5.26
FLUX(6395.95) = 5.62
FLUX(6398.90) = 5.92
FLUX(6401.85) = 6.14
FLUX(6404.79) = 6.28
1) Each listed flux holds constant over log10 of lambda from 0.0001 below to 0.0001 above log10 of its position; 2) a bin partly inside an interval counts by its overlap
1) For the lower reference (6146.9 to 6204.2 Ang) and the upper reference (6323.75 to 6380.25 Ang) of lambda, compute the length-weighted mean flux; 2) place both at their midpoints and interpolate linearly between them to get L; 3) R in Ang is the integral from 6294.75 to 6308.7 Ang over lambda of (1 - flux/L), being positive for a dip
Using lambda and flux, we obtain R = 2.15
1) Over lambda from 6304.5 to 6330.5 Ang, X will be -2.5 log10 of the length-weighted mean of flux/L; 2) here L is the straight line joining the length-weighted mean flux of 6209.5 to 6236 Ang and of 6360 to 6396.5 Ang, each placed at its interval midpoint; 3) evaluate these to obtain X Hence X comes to -0.19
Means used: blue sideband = 2.01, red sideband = 4.95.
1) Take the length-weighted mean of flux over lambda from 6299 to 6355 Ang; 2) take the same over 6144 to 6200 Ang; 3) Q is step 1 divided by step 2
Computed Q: 1.86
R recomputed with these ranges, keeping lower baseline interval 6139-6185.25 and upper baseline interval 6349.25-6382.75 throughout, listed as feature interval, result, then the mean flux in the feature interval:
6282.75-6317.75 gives 4.6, 3.78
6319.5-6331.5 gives -0.5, 4.79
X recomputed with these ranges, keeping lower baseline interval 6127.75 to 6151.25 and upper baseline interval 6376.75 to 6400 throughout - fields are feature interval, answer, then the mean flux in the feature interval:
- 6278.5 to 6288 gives 0.43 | 3.12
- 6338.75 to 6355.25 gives -0.14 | 5.58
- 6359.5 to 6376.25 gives 0.00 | 4.97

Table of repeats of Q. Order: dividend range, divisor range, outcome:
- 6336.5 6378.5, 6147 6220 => 2.14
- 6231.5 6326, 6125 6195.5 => 1.04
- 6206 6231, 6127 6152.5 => 0.52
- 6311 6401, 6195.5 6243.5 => 2.43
